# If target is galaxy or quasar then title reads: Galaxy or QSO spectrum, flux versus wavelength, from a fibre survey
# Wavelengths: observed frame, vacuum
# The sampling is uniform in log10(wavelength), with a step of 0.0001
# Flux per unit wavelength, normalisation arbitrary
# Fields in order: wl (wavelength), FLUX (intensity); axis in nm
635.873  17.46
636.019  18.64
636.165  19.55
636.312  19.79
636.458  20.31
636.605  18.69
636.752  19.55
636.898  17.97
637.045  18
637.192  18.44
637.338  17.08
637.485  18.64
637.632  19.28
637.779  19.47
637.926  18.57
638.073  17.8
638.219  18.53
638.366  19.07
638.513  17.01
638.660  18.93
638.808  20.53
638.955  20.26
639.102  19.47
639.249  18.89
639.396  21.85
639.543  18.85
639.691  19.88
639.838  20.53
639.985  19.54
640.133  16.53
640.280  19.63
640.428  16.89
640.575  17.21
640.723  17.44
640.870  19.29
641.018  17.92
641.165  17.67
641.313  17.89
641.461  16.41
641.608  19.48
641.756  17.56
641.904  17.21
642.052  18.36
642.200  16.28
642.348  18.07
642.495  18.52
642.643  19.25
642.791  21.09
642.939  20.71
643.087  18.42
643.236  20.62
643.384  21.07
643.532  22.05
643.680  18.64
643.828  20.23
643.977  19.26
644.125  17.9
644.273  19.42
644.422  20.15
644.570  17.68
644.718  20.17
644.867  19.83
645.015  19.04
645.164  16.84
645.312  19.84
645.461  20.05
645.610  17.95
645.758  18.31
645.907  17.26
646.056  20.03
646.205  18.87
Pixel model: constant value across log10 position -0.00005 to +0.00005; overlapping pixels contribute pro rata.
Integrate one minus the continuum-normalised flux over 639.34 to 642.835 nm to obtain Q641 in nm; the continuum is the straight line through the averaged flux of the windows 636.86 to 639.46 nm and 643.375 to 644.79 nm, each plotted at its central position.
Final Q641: 0.145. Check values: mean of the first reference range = 18.9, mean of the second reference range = 19.6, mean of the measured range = 18.4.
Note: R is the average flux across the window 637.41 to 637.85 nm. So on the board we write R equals 19.1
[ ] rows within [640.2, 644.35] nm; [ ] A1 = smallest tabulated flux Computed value 16.28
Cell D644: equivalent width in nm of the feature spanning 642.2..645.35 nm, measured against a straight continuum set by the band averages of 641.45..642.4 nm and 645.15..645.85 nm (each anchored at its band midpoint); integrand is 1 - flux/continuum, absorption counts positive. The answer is -0.20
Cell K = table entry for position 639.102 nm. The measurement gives 19.47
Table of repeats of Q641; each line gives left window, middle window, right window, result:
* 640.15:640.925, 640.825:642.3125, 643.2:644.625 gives 0.056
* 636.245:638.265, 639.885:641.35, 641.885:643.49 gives 0.074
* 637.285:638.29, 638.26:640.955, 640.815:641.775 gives -0.105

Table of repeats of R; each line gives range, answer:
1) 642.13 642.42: 17.2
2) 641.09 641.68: 17.9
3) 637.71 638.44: 18.7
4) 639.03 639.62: 19.8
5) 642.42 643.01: 19.9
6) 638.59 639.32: 19.6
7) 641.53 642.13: 18.1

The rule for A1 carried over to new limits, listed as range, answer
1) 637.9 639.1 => 17.01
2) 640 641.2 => 16.53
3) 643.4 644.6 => 17.68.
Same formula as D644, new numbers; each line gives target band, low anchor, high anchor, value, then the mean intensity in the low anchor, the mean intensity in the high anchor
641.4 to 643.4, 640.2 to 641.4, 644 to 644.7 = -0.03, 18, 19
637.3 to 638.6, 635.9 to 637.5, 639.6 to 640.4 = 0.03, 18.8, 19.1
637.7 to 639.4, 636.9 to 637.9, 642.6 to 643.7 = -0.02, 18.4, 20.3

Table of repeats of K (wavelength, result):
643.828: 20.23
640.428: 16.89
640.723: 17.44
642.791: 21.09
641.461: 16.41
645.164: 16.84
